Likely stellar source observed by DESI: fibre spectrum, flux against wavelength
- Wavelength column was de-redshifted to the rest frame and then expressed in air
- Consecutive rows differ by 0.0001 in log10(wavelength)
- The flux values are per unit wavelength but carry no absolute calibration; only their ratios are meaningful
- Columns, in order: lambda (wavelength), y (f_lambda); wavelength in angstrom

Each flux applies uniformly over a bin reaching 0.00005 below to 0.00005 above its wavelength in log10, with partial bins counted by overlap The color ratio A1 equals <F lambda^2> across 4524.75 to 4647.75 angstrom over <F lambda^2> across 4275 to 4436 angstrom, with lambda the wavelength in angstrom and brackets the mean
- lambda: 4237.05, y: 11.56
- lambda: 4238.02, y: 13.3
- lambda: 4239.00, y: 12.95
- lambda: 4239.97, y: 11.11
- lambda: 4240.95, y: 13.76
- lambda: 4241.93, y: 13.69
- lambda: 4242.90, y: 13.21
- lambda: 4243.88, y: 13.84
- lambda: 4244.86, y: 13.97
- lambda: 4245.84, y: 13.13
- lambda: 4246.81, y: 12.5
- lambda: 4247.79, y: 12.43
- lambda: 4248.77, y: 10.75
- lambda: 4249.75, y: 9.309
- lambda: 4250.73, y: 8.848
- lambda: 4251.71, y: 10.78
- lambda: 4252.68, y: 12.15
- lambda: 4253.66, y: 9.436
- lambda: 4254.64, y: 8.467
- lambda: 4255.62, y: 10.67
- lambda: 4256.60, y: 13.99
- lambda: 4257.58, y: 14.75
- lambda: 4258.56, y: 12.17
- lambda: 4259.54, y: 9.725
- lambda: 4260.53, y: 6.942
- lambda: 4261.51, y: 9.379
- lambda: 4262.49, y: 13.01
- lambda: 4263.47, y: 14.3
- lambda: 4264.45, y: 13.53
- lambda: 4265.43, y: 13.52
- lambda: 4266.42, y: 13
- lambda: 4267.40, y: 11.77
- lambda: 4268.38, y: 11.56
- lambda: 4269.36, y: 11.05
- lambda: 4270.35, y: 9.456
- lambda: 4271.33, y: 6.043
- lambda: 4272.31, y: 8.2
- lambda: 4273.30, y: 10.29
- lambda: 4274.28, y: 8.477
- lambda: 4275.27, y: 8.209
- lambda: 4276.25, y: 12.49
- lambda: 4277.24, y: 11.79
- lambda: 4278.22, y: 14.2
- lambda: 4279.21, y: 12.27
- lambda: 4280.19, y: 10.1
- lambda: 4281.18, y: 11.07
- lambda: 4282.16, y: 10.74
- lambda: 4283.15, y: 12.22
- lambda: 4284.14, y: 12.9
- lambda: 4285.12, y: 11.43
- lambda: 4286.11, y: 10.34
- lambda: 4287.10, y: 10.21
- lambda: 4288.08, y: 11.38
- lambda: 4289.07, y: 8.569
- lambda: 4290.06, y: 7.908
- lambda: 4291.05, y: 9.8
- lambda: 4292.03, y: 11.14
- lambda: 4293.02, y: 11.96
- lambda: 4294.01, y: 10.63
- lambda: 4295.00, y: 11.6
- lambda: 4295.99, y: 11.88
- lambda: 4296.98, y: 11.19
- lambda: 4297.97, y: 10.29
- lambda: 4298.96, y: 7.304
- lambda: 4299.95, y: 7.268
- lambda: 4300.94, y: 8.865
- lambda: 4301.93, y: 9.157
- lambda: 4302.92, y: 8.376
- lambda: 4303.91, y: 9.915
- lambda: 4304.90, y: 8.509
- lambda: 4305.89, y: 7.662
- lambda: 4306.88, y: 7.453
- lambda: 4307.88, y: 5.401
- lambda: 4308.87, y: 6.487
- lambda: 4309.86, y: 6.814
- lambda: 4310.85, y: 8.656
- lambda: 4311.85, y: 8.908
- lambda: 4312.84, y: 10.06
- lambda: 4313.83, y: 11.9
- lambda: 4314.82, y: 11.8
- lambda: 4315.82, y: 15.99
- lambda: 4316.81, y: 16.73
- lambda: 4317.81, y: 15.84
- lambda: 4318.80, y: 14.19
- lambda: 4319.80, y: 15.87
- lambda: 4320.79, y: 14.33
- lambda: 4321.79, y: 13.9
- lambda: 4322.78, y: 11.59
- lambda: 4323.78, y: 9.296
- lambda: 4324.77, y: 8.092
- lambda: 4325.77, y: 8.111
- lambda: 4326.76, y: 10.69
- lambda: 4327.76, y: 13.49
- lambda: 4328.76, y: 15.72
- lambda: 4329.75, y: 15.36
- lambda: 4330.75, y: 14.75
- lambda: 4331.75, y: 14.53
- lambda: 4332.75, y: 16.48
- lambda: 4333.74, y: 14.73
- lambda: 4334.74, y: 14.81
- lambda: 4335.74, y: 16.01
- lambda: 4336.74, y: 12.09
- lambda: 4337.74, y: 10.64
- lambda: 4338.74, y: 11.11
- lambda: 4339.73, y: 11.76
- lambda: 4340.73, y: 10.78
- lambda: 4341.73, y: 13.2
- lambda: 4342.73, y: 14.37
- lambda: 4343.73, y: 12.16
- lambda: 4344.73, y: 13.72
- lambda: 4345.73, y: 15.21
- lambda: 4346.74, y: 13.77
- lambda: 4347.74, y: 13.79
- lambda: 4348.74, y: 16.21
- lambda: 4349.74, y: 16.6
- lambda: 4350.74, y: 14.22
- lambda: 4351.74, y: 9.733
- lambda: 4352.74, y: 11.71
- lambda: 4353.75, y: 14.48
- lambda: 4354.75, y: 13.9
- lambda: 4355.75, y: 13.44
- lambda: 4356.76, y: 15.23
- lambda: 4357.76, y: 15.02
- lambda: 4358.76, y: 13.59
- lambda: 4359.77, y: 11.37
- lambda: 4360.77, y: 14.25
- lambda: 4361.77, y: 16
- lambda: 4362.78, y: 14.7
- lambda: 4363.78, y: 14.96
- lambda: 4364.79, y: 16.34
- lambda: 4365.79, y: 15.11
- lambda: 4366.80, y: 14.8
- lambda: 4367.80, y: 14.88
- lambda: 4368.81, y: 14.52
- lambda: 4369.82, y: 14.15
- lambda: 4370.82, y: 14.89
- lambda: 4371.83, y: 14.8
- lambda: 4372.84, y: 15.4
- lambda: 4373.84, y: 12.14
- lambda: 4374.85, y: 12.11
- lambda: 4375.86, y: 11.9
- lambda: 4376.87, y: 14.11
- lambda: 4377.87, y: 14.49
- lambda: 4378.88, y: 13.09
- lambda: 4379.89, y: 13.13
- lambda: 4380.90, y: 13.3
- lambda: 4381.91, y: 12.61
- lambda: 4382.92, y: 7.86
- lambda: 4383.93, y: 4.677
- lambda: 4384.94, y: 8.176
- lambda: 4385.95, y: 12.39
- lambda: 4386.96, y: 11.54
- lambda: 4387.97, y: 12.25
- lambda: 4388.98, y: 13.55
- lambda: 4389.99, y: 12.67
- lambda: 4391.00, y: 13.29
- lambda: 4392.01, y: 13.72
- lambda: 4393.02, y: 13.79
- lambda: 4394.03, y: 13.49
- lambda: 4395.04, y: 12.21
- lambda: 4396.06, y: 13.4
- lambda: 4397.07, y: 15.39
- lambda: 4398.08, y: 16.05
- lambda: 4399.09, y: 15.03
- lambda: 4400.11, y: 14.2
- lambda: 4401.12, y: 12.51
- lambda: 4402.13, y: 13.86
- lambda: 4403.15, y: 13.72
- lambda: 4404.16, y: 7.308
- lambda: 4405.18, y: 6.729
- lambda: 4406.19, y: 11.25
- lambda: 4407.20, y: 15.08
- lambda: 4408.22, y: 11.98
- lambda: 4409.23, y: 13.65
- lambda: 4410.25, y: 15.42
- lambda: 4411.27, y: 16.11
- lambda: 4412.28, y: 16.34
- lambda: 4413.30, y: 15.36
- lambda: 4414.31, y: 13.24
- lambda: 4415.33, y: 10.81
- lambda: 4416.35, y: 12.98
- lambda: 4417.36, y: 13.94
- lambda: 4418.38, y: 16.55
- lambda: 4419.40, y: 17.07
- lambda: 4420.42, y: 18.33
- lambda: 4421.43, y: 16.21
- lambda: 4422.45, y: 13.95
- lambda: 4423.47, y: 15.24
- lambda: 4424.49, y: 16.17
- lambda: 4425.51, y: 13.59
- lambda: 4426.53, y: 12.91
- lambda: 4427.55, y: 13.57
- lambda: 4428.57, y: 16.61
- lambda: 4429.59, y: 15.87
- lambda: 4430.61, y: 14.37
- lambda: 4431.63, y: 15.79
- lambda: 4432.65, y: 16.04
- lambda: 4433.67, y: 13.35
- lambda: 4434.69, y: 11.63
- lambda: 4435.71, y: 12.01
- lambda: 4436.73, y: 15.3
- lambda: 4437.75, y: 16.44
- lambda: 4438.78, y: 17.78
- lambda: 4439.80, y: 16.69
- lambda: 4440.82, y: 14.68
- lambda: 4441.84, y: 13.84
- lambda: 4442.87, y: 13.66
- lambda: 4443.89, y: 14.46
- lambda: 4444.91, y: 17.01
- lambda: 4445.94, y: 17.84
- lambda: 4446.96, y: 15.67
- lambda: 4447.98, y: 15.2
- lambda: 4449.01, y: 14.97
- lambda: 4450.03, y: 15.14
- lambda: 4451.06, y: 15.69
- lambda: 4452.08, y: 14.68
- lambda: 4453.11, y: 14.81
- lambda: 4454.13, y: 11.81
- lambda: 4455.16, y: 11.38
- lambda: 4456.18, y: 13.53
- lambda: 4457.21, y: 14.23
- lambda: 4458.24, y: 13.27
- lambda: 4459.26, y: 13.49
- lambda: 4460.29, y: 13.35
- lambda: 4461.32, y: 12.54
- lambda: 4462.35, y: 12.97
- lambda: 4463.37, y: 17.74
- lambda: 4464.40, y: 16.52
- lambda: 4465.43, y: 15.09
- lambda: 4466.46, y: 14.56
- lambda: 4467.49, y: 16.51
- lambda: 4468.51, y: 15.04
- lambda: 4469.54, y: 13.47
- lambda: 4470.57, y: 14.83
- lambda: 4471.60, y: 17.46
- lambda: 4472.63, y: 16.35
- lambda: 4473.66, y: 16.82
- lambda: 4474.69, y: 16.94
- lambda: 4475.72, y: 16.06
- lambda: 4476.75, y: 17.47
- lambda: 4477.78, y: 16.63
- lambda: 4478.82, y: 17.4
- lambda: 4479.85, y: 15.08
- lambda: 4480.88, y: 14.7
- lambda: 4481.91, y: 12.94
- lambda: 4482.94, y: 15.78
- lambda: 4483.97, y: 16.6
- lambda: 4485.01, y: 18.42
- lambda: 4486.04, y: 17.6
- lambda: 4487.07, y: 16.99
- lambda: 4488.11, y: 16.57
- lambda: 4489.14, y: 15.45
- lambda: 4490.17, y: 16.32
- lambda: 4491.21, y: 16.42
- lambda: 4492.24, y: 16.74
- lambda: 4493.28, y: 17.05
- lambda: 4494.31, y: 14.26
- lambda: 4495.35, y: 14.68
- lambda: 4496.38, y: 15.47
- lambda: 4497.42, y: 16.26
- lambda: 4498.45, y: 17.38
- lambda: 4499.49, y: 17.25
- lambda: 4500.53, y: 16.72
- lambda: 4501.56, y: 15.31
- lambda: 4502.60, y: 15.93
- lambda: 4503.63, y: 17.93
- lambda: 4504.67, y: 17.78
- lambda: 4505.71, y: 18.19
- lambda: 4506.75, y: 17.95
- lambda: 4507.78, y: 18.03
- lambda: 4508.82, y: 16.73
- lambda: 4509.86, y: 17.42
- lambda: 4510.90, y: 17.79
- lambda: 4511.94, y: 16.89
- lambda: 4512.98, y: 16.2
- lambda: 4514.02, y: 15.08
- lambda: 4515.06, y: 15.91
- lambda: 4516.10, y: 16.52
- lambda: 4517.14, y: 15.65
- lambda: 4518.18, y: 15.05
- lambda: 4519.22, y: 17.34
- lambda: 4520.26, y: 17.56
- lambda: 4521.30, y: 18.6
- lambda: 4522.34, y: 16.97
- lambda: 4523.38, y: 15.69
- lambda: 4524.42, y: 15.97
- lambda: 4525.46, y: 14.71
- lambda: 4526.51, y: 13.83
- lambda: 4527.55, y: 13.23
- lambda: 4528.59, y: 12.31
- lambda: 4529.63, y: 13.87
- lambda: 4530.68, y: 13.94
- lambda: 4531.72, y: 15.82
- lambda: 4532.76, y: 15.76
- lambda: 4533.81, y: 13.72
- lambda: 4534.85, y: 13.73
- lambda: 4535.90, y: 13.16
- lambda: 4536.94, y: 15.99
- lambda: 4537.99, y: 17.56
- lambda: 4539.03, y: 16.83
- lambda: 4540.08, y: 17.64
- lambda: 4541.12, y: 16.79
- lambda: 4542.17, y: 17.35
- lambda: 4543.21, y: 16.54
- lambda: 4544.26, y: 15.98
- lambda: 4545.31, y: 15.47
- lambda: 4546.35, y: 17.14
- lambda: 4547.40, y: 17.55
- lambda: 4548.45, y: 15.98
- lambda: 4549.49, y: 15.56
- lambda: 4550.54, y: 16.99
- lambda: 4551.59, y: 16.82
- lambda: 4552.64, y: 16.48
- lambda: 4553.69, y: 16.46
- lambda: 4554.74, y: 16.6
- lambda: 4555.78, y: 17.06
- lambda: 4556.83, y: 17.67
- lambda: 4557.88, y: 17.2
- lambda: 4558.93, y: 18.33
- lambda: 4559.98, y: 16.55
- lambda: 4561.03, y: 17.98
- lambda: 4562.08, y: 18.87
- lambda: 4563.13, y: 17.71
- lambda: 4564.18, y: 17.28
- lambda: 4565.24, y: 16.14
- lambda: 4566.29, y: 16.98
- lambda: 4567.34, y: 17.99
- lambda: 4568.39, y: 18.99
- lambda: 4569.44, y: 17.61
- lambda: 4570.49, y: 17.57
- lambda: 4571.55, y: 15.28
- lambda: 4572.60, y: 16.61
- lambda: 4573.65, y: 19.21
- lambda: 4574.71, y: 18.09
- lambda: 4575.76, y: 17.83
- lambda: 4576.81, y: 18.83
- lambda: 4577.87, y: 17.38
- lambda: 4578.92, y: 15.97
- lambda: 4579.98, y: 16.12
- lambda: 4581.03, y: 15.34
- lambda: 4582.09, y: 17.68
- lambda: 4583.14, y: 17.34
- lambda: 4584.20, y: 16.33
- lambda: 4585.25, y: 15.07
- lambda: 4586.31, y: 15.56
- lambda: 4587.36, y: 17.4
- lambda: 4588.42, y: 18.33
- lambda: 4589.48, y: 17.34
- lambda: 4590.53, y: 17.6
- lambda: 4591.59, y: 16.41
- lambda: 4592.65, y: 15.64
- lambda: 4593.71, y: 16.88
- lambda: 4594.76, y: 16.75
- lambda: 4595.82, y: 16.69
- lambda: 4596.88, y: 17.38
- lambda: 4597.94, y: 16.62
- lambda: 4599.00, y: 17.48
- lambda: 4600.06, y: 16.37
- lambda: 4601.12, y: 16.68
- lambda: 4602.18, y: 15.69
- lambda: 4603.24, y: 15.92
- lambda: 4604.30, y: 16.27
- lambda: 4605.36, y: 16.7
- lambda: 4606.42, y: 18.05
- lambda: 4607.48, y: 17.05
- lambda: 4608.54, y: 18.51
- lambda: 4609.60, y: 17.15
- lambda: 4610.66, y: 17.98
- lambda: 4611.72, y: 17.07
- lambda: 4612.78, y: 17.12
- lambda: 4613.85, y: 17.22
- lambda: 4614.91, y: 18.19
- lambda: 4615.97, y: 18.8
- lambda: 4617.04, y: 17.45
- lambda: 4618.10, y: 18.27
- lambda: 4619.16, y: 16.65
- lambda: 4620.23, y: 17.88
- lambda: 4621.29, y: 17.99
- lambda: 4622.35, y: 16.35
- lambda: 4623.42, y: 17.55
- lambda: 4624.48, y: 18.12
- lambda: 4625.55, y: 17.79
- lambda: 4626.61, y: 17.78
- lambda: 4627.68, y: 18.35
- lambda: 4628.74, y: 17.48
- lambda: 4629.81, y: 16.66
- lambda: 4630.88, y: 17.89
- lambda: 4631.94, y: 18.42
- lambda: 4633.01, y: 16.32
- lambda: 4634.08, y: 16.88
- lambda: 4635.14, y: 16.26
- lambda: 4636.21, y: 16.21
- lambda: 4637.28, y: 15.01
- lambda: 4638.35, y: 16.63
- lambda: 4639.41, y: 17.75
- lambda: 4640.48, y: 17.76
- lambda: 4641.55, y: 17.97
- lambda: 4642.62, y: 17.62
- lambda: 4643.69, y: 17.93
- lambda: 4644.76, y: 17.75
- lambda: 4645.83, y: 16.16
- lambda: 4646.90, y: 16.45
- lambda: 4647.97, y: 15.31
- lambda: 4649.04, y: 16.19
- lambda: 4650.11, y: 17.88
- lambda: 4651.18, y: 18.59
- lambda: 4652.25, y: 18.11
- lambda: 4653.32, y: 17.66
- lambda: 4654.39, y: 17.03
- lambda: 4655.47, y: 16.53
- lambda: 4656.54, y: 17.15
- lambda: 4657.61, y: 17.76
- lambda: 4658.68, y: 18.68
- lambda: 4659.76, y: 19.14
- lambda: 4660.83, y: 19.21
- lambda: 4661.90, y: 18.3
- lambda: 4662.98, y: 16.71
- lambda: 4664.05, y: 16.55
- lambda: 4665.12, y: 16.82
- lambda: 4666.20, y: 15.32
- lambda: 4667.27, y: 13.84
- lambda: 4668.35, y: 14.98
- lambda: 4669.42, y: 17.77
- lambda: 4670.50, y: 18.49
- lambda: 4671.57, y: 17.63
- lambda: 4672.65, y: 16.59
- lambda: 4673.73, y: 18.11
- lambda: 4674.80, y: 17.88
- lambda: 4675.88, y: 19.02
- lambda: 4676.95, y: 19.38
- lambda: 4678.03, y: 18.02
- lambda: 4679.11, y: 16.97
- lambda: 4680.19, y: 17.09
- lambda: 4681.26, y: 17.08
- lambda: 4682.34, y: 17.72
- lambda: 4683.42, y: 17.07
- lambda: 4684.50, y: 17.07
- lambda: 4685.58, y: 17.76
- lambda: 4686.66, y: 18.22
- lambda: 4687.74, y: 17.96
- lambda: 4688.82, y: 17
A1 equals 1.47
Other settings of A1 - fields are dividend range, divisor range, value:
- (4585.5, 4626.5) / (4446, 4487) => 1.20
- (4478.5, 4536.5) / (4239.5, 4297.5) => 1.59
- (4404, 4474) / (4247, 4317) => 1.50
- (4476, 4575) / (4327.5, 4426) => 1.29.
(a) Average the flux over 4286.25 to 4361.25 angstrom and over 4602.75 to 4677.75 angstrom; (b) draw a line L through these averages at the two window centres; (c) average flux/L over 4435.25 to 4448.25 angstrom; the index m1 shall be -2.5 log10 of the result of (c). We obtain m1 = -0.11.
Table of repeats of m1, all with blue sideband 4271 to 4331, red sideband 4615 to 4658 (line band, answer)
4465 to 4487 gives -0.132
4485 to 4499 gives -0.130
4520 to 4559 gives -0.039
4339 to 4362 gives -0.163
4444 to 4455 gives -0.111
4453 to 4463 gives 0.055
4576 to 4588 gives -0.029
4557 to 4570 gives -0.113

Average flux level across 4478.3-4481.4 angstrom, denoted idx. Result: 15.7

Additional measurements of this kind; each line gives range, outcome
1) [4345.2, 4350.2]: 15.1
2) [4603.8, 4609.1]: 17.3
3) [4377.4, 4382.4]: 13.3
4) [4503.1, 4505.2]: 17.9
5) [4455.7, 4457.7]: 13.9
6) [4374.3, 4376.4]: 12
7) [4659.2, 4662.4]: 18.9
